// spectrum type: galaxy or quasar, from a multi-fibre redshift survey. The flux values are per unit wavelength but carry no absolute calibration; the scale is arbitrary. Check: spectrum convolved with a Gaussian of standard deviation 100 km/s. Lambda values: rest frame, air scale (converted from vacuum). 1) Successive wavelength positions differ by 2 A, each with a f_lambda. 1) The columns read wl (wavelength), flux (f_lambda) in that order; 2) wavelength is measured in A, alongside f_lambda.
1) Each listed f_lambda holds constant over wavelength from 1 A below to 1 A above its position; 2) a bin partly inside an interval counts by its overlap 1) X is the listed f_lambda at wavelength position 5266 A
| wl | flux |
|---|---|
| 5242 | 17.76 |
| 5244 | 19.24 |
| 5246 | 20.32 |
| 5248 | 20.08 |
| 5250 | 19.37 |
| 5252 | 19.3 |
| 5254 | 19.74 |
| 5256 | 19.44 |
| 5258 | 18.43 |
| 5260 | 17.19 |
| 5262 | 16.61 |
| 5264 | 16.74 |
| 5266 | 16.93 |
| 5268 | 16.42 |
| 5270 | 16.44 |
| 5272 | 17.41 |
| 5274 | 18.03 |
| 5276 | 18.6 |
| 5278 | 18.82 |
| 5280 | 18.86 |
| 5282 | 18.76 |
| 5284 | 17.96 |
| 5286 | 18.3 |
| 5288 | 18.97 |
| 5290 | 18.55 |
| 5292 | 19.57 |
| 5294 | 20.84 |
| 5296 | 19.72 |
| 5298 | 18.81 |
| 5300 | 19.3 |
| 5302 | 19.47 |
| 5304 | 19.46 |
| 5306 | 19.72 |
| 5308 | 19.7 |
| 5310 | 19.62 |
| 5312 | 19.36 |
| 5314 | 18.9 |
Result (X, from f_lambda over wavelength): 16.93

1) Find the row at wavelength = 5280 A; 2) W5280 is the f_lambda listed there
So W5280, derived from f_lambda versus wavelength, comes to 18.86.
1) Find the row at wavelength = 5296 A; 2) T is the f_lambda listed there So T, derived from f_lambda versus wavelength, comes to 19.72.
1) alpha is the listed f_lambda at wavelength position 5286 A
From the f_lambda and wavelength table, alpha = 18.3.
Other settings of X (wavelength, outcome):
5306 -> 19.72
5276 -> 18.6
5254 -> 19.74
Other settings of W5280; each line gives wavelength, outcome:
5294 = 20.84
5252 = 19.3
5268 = 16.42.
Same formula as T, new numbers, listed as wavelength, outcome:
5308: 19.7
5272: 17.41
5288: 18.97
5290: 18.55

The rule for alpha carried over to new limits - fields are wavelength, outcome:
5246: 20.32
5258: 18.43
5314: 18.9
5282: 18.76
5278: 18.82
